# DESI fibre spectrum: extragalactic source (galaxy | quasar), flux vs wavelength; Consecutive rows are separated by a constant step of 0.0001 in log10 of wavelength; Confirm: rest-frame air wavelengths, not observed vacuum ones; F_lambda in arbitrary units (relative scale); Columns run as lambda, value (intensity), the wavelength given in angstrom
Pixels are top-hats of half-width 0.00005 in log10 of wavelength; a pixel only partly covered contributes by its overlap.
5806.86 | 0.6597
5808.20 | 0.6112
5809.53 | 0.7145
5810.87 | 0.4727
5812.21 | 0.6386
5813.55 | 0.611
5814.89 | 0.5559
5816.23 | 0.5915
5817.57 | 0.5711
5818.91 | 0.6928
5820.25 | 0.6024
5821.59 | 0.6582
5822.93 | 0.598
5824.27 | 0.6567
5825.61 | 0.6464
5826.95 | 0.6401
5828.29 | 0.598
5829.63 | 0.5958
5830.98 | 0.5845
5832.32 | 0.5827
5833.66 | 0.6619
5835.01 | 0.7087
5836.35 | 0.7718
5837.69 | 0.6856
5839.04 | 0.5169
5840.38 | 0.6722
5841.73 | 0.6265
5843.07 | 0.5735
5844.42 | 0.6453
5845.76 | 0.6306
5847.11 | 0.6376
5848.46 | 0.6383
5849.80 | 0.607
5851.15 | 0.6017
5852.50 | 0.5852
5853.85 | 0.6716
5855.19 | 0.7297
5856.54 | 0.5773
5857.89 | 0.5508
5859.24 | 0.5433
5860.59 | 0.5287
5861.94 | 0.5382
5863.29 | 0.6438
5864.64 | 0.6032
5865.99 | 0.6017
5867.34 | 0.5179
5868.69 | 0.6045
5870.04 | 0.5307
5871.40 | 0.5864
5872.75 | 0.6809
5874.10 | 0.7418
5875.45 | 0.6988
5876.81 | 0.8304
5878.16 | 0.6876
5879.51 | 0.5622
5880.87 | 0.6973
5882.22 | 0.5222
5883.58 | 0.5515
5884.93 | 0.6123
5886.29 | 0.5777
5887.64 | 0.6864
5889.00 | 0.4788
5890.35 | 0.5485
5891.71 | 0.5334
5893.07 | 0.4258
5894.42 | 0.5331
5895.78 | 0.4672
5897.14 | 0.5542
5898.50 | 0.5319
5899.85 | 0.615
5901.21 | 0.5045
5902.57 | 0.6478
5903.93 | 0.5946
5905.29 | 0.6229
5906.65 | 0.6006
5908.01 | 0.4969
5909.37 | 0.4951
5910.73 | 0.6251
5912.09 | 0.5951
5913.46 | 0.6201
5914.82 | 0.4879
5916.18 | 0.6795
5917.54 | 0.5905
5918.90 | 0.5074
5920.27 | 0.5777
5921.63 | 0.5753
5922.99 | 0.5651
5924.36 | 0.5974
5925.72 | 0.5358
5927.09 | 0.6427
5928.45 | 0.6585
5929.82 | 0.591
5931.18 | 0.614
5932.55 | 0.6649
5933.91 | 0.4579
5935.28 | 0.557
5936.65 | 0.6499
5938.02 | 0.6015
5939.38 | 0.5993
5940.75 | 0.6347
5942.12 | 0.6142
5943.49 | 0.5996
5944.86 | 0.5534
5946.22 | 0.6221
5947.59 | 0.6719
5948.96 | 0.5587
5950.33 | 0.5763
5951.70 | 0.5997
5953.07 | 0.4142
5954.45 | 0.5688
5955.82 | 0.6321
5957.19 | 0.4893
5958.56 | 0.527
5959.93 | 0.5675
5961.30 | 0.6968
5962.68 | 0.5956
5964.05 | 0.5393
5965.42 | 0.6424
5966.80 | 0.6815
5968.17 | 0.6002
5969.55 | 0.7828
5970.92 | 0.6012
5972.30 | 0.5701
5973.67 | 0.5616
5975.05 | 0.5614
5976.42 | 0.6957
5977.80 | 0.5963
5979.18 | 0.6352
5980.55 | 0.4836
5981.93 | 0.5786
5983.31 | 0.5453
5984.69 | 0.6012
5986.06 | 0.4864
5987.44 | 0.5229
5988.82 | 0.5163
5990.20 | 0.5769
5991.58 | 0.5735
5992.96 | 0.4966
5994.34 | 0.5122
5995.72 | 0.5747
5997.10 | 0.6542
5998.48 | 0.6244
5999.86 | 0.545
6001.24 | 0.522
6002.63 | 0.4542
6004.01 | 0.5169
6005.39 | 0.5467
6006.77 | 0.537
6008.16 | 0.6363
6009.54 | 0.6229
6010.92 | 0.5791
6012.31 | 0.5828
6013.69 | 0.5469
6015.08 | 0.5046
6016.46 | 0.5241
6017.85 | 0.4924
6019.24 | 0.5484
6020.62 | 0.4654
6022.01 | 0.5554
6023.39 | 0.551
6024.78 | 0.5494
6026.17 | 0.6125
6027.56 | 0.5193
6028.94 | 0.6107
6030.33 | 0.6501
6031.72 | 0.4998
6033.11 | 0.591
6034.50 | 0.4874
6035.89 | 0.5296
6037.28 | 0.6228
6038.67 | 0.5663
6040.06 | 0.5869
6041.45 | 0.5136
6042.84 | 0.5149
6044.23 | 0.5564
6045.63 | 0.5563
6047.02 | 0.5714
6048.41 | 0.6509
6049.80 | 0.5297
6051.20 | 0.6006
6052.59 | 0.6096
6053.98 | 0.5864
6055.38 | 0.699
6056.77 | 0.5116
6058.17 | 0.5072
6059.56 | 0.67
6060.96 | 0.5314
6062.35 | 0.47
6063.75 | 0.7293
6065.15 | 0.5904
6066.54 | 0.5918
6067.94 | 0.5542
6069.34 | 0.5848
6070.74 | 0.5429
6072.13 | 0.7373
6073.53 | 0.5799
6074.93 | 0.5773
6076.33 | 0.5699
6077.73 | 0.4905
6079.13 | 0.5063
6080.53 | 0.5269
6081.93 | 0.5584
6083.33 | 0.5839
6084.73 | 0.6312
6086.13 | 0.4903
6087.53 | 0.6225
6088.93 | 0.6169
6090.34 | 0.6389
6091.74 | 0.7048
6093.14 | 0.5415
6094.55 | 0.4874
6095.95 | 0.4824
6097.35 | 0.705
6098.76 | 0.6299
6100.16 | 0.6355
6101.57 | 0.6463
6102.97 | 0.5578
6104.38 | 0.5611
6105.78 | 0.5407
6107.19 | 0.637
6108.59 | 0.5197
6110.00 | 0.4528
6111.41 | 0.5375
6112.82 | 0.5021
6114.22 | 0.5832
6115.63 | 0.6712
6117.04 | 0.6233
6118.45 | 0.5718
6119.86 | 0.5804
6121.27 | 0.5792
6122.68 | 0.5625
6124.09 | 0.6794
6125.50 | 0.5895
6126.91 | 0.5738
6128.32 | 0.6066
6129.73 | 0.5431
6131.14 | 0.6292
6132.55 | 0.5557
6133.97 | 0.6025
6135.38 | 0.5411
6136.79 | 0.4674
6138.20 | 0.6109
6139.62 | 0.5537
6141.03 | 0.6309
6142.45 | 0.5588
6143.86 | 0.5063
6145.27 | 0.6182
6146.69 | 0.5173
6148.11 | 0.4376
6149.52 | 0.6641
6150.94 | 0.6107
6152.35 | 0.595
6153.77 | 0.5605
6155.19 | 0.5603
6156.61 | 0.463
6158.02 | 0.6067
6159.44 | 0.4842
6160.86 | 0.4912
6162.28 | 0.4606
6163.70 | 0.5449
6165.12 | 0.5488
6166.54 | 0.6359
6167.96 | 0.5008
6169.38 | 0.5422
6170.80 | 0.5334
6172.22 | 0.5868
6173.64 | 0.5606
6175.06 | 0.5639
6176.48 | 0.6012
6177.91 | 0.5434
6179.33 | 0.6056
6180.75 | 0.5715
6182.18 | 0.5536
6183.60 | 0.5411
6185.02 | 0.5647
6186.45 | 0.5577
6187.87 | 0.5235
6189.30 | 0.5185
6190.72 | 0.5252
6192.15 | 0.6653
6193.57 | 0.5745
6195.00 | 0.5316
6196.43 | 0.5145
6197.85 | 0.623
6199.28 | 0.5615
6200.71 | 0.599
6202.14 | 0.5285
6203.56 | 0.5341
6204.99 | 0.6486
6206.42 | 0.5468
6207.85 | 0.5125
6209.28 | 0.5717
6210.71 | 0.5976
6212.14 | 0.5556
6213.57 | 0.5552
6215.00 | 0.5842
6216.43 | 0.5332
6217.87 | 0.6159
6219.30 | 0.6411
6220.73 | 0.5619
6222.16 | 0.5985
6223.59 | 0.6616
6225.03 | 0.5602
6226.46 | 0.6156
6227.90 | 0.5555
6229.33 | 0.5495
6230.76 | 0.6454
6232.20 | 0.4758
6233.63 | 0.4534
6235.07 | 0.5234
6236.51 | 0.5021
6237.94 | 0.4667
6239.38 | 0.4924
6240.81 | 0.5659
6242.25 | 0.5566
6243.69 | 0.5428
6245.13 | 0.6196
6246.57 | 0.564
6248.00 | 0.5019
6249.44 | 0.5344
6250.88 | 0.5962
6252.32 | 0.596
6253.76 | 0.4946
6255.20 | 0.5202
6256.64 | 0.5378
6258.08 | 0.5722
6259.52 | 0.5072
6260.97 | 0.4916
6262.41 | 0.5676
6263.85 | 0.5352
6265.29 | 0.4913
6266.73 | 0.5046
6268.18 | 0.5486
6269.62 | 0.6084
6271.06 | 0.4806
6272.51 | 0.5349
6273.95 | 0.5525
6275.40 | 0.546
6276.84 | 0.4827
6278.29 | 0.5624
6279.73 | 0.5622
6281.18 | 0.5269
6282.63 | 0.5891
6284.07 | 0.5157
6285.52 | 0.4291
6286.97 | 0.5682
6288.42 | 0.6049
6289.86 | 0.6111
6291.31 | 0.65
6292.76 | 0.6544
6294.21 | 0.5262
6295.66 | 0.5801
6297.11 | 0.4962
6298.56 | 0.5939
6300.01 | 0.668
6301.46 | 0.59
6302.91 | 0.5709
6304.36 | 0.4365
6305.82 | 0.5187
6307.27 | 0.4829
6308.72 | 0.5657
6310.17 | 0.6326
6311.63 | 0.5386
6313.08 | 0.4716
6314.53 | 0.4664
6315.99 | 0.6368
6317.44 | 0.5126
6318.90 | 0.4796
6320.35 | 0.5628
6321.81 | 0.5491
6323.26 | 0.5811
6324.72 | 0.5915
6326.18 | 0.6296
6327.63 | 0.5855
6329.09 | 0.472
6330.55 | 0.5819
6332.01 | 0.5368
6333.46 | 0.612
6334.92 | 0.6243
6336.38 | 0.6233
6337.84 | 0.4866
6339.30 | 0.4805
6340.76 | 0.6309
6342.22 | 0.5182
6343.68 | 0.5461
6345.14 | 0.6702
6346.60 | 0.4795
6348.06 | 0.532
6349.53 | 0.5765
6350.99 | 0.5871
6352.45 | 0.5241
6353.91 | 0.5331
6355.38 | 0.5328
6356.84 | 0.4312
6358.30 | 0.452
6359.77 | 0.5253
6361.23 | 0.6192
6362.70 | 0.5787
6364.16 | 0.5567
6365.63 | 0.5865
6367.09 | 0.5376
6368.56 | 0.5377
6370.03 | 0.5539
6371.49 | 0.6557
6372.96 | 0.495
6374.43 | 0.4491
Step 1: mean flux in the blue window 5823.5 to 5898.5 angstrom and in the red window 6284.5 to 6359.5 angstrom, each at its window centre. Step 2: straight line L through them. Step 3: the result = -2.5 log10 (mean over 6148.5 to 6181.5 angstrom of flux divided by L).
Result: 0.03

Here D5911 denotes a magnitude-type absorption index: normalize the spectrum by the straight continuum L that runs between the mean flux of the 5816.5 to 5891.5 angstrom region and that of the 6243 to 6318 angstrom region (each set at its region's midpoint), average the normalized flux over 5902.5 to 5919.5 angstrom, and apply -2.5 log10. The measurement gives 0.05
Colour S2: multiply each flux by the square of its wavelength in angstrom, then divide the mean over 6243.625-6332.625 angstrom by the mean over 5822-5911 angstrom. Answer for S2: 1.05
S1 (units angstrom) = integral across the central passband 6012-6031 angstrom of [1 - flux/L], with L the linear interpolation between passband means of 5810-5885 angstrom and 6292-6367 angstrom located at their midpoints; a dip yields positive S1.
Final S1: 1.4 angstrom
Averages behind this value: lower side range 0.619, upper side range 0.553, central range 0.55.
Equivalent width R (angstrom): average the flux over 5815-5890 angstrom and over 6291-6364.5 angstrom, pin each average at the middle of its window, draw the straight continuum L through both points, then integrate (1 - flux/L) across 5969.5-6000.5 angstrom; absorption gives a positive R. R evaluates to 1.4 angstrom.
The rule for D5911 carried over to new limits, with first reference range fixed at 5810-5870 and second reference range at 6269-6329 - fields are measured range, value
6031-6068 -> 0.03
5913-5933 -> 0.02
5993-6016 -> 0.06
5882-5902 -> 0.12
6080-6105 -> -0.02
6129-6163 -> 0.04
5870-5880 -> -0.11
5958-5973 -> -0.04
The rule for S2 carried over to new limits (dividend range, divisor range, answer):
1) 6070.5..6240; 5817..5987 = 1.03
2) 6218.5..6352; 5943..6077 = 1.06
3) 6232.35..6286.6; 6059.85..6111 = 0.97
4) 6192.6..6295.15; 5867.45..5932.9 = 1.05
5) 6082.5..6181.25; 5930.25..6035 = 1.05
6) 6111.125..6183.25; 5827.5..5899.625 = 1.03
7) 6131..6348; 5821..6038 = 1.05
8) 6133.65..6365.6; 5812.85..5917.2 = 1.04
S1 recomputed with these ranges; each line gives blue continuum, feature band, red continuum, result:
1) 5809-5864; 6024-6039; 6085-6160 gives 0.6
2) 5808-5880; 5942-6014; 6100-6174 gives 2.3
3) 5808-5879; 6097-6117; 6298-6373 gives 0.1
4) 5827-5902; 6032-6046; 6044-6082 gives 0.7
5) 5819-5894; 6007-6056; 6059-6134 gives 2.1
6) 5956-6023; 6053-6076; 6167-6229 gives -0.9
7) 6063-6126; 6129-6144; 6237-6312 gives 0.3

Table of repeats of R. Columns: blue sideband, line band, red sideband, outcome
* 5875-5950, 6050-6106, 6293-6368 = -1.1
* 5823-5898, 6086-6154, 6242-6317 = -0.9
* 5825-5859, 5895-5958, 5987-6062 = 1.8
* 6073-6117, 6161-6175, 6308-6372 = 0.6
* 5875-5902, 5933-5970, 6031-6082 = -1.1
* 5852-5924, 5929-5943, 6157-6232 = -0.4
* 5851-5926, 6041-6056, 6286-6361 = -0.2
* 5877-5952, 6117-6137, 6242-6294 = -0.7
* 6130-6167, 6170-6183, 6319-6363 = -0.3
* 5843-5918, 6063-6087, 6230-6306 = -0.4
